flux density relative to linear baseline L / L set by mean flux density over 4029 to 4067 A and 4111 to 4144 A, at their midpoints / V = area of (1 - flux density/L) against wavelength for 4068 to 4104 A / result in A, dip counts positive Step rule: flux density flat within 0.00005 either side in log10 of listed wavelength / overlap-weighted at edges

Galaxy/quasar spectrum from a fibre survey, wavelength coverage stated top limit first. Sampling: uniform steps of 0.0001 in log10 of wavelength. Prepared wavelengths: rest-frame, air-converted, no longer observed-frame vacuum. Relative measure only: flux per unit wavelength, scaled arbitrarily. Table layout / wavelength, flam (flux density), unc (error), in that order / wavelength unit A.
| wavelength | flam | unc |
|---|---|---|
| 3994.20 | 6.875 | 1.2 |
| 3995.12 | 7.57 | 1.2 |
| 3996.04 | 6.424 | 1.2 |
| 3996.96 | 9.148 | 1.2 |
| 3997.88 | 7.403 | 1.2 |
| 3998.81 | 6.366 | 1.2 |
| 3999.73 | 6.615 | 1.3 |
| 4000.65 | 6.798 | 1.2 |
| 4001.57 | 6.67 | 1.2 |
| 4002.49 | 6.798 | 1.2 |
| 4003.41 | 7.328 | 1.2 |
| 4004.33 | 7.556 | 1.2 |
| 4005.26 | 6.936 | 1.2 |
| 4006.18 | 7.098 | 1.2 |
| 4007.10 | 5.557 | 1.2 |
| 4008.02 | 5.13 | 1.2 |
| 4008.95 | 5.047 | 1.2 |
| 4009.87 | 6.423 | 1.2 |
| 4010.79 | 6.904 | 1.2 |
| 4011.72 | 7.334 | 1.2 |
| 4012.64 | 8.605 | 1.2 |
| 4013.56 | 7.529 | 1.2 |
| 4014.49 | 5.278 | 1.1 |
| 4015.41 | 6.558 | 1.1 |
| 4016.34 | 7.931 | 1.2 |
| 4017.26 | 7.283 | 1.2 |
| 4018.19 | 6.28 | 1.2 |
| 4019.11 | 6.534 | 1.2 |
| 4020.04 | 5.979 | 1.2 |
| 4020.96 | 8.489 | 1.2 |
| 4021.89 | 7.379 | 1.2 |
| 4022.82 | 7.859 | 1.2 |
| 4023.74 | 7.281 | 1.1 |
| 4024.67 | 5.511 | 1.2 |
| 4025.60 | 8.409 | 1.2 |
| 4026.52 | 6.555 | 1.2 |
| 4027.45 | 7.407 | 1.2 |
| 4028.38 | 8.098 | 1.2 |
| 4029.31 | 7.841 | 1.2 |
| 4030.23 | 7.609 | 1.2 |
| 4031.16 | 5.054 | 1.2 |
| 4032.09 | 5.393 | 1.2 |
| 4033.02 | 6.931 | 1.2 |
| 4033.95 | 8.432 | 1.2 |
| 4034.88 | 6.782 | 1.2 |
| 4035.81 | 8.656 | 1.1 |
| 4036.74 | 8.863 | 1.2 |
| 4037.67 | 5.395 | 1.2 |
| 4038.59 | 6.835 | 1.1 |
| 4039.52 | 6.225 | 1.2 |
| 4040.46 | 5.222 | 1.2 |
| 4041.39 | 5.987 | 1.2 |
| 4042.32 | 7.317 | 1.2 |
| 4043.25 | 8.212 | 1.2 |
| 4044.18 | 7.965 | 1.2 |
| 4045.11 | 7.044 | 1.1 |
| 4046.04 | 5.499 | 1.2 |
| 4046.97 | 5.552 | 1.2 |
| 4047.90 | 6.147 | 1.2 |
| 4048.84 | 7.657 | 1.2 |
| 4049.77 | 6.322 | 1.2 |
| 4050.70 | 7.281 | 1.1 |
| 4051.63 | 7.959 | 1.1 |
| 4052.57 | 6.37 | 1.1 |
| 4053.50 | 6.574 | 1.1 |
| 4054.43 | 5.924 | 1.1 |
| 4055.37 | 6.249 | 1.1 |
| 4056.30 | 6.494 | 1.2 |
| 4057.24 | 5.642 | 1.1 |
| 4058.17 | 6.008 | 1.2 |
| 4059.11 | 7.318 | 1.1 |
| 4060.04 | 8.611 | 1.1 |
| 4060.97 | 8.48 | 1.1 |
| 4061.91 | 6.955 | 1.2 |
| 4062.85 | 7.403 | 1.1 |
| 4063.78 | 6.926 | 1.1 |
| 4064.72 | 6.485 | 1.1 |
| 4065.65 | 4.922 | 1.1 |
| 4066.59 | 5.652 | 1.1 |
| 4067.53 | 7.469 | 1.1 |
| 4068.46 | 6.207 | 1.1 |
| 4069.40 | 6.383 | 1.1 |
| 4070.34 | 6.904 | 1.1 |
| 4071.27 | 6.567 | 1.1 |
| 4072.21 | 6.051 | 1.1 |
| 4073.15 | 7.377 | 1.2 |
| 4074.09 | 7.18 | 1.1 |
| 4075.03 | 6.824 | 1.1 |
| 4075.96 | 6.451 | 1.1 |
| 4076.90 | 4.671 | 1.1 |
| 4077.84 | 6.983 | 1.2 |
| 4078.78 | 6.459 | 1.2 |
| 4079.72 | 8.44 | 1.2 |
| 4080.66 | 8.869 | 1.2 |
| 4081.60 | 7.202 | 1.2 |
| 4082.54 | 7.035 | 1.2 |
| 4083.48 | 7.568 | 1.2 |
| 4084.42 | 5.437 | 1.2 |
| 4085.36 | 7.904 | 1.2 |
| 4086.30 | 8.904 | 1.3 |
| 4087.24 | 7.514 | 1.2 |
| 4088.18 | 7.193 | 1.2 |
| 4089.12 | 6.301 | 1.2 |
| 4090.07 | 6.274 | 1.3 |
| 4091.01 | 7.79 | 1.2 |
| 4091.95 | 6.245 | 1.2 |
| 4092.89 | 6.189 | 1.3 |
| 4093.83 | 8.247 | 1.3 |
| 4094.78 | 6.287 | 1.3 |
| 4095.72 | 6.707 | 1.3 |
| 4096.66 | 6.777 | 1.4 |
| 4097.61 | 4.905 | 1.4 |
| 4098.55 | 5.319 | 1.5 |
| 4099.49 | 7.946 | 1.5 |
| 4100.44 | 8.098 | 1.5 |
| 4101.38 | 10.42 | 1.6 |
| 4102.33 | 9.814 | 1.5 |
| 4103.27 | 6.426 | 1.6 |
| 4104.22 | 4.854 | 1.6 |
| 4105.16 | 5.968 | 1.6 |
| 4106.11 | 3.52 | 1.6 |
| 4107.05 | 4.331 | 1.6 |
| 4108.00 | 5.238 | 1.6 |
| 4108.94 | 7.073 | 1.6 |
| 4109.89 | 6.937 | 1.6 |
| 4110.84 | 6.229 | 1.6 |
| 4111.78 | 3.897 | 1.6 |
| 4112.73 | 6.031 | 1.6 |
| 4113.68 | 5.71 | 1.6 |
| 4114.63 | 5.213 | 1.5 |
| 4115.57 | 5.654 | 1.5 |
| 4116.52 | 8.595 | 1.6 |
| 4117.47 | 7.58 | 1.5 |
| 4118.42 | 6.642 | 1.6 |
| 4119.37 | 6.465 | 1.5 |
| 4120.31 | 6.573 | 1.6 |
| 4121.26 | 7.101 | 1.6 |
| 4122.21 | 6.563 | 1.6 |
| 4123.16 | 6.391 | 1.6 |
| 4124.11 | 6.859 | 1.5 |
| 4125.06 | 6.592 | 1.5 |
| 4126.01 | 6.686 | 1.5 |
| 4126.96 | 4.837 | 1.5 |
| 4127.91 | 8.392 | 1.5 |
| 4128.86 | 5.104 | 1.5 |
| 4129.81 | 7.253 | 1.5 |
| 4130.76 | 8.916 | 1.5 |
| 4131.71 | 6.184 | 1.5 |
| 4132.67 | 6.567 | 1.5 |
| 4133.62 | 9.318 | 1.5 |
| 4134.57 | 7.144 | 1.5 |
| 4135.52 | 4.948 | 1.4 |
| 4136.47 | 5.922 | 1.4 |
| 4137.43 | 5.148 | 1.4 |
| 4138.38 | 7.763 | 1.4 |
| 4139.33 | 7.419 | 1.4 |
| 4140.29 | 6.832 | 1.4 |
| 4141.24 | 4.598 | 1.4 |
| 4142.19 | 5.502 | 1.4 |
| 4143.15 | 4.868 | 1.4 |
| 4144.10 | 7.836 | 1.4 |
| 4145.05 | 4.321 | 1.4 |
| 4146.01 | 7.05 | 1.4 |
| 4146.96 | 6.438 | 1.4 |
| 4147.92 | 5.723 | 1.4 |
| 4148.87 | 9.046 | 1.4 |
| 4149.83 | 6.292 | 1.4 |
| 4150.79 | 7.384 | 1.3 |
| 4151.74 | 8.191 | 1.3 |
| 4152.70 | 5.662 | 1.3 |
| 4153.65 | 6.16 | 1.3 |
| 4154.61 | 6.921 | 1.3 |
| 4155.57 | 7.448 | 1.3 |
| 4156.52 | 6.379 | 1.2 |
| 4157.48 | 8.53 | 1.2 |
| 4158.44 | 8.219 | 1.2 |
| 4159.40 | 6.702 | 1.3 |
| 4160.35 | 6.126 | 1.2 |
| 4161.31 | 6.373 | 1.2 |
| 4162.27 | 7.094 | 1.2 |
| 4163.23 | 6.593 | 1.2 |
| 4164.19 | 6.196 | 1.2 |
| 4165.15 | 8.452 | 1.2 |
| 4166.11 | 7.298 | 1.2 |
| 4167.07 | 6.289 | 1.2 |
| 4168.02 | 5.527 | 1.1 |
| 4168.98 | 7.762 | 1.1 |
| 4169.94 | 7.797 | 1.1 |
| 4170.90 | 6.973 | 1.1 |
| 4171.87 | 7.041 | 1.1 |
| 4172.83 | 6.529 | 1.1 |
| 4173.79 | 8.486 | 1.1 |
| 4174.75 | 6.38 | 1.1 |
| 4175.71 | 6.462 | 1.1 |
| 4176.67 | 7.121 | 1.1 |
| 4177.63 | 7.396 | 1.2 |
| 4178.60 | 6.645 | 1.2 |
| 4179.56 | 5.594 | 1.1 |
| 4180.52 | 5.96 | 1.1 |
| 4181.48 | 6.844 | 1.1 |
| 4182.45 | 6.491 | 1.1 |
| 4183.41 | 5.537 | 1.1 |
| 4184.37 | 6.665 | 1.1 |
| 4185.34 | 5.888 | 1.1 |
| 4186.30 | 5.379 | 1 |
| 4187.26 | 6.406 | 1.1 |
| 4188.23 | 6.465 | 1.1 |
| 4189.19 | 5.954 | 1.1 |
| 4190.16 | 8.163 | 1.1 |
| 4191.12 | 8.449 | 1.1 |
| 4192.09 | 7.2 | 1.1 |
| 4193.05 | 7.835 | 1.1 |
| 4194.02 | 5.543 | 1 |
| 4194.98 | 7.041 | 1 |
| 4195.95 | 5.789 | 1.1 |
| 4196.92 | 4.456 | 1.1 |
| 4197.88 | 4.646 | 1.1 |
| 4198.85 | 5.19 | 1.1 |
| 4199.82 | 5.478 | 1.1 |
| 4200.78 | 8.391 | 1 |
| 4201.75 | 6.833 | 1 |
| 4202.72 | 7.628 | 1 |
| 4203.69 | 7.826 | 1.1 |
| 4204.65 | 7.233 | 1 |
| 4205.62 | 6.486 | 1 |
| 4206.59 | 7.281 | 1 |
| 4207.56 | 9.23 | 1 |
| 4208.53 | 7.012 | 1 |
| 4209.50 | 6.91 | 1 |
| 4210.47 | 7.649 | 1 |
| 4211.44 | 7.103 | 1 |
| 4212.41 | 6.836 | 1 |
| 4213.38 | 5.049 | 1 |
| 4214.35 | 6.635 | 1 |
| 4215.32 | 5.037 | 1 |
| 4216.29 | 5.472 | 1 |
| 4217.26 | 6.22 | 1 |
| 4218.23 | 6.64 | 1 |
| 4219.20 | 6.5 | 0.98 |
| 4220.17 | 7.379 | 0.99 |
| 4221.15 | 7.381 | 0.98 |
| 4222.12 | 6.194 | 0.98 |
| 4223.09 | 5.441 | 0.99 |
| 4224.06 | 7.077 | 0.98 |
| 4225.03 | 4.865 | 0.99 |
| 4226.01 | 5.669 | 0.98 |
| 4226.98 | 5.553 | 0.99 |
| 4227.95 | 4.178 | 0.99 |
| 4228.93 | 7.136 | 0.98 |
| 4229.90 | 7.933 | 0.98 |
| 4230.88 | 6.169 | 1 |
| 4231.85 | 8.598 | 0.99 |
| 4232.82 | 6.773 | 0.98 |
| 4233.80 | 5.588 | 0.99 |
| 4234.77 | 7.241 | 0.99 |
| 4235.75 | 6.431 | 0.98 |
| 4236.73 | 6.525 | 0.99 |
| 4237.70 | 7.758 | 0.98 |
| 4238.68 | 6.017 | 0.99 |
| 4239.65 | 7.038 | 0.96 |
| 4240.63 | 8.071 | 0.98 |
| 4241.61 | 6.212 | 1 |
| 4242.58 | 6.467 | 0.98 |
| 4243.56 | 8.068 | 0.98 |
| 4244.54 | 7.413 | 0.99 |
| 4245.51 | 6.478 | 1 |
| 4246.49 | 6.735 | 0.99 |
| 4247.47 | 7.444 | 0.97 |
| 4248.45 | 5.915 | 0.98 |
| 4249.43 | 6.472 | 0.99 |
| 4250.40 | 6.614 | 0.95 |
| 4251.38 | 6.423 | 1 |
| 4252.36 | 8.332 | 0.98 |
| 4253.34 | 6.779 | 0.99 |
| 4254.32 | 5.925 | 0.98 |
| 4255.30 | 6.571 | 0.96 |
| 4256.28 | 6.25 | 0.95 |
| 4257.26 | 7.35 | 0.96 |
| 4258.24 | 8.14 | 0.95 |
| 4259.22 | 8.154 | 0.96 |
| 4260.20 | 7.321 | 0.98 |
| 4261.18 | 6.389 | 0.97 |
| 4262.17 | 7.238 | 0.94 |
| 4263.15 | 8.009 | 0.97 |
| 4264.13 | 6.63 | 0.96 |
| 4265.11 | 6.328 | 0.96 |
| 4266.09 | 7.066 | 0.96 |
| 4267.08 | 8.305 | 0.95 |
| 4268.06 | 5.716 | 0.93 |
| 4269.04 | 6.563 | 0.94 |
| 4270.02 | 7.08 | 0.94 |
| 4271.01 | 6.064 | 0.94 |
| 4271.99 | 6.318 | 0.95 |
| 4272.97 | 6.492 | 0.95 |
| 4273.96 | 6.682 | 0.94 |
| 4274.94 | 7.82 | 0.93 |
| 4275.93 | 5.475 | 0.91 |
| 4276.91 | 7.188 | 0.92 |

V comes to -2.2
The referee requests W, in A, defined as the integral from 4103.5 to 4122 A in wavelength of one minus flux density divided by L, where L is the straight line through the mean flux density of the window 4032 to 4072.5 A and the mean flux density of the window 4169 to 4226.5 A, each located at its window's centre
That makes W 2.0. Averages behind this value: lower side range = 6.77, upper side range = 6.61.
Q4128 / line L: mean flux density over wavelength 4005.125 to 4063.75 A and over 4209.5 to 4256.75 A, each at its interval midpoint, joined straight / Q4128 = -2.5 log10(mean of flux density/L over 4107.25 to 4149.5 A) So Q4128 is 0.05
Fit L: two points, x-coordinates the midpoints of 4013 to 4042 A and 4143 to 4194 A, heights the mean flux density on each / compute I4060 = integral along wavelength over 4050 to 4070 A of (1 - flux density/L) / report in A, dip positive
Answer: 0.58 A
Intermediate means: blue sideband 6.96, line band 6.72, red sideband 6.8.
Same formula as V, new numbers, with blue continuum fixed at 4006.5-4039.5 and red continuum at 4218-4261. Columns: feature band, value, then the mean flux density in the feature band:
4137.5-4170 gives 0.35 A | 6.76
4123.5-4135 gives -0.22 A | 6.98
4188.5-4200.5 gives 0.78 A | 6.35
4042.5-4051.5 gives 0.01 A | 6.92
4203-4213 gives -0.82 A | 7.34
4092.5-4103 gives -0.69 A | 7.33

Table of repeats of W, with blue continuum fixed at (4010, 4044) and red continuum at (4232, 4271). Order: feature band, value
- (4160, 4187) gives 1.1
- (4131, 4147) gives 1.4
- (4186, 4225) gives 1.8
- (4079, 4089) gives -0.7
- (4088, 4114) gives 2.1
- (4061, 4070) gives 0.6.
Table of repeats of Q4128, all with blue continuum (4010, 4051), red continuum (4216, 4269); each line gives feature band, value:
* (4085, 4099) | 0.01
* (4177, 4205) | 0.05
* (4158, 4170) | -0.01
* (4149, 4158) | -0.04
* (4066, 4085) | 0.02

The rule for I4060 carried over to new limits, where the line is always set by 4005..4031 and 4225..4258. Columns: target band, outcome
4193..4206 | 0.7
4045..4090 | 0.5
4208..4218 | 0.5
